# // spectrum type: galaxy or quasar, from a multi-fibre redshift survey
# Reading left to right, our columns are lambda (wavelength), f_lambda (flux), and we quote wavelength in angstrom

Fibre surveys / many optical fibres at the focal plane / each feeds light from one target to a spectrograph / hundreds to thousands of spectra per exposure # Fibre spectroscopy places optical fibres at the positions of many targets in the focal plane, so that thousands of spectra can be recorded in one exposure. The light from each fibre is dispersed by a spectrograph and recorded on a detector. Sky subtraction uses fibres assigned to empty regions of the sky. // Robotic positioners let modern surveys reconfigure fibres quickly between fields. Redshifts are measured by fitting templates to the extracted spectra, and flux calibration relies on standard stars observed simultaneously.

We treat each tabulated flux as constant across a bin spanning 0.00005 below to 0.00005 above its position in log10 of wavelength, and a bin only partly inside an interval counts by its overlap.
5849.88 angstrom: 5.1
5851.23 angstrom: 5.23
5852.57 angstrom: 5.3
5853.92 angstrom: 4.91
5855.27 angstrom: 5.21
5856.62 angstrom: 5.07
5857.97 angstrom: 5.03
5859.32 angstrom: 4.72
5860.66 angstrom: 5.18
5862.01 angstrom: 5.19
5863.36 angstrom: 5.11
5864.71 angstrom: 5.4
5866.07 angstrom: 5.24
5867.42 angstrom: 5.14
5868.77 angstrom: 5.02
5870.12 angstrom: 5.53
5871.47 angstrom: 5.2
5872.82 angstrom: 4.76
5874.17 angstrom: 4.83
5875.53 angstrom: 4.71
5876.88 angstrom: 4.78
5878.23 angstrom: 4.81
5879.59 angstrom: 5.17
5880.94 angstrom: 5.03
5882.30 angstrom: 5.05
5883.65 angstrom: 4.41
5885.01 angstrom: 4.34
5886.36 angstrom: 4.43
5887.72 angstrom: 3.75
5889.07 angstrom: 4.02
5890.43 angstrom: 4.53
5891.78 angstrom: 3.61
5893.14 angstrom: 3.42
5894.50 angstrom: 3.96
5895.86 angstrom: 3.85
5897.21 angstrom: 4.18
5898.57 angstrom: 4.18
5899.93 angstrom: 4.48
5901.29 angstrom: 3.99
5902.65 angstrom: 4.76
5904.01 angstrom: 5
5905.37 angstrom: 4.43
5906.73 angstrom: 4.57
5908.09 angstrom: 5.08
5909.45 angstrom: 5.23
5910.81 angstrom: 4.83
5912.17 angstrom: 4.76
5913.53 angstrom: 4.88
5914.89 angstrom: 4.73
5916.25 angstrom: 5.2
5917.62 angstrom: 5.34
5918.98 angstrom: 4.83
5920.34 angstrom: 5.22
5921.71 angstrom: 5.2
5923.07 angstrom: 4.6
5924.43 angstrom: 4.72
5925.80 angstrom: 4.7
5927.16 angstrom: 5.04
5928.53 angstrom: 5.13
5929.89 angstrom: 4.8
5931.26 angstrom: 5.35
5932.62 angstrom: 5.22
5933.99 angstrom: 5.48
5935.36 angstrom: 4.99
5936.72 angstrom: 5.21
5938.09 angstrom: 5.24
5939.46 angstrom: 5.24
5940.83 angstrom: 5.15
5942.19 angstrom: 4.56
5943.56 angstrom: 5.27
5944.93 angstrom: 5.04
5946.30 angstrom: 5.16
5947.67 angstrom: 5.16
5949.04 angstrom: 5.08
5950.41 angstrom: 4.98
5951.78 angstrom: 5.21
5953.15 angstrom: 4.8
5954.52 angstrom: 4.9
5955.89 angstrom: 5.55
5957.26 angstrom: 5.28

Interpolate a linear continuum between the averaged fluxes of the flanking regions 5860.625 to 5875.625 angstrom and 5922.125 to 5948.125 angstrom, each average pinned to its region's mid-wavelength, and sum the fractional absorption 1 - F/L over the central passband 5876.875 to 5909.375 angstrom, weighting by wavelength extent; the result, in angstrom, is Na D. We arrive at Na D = 4.3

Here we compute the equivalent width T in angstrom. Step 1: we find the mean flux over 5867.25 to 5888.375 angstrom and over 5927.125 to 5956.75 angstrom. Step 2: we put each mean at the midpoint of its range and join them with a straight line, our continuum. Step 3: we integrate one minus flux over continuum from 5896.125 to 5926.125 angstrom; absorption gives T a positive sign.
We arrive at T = 1.3 angstrom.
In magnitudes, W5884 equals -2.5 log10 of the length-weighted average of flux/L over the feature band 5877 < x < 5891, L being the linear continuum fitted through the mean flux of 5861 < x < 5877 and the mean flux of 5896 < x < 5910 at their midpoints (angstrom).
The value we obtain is 0.07 mag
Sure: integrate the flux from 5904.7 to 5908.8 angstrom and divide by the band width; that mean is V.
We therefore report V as 4.7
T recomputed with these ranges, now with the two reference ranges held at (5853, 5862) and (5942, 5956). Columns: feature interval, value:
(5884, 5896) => 2.47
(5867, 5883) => 0.14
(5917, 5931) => 0.24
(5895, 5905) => 1.40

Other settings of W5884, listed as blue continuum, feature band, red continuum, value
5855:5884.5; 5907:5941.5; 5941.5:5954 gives -0.003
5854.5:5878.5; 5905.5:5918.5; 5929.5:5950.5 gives 0.036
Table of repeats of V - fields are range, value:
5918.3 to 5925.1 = 4.92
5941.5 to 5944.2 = 4.92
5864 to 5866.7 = 5.3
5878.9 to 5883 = 5.07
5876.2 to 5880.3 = 4.93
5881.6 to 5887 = 4.56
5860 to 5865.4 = 5.21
